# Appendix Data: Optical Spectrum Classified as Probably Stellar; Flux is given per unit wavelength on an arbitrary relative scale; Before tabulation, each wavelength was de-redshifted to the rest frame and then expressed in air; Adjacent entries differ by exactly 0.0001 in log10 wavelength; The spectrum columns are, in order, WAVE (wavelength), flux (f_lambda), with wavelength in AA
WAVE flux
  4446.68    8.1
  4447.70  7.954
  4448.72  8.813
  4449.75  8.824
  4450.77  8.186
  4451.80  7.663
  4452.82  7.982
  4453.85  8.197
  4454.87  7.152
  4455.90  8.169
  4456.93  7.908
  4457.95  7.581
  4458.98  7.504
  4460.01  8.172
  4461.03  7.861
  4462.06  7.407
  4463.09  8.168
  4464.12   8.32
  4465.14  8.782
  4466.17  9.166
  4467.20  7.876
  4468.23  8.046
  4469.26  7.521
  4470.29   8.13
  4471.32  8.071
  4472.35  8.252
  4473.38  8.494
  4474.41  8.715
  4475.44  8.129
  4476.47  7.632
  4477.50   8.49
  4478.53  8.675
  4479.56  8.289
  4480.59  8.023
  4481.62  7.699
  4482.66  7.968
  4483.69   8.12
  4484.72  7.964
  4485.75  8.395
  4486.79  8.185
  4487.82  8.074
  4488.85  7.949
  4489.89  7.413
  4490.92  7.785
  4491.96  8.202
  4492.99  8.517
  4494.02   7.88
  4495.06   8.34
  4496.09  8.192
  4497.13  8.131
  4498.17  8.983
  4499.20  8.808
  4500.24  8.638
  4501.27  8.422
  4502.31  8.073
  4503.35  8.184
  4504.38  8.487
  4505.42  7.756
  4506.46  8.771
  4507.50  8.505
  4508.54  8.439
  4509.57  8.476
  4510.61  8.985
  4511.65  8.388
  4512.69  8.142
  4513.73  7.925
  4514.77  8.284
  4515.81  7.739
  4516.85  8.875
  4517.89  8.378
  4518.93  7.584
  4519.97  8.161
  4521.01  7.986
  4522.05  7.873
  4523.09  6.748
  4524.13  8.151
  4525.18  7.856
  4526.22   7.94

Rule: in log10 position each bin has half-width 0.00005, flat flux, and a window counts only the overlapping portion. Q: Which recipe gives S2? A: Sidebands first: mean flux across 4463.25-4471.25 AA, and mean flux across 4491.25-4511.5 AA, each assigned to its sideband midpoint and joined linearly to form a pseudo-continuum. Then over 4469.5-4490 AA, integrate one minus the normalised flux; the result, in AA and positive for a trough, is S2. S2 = 0.4 AA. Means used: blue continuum 8.25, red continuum 8.4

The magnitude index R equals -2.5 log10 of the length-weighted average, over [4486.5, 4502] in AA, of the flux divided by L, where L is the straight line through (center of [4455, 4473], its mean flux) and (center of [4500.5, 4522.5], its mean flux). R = -0.01 mag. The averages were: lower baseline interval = 8.04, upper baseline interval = 8.27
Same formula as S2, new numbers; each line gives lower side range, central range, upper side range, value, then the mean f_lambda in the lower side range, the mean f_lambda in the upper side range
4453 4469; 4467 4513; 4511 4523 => -1.0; 8.01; 8.08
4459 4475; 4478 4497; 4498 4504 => 0.6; 8.18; 8.5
